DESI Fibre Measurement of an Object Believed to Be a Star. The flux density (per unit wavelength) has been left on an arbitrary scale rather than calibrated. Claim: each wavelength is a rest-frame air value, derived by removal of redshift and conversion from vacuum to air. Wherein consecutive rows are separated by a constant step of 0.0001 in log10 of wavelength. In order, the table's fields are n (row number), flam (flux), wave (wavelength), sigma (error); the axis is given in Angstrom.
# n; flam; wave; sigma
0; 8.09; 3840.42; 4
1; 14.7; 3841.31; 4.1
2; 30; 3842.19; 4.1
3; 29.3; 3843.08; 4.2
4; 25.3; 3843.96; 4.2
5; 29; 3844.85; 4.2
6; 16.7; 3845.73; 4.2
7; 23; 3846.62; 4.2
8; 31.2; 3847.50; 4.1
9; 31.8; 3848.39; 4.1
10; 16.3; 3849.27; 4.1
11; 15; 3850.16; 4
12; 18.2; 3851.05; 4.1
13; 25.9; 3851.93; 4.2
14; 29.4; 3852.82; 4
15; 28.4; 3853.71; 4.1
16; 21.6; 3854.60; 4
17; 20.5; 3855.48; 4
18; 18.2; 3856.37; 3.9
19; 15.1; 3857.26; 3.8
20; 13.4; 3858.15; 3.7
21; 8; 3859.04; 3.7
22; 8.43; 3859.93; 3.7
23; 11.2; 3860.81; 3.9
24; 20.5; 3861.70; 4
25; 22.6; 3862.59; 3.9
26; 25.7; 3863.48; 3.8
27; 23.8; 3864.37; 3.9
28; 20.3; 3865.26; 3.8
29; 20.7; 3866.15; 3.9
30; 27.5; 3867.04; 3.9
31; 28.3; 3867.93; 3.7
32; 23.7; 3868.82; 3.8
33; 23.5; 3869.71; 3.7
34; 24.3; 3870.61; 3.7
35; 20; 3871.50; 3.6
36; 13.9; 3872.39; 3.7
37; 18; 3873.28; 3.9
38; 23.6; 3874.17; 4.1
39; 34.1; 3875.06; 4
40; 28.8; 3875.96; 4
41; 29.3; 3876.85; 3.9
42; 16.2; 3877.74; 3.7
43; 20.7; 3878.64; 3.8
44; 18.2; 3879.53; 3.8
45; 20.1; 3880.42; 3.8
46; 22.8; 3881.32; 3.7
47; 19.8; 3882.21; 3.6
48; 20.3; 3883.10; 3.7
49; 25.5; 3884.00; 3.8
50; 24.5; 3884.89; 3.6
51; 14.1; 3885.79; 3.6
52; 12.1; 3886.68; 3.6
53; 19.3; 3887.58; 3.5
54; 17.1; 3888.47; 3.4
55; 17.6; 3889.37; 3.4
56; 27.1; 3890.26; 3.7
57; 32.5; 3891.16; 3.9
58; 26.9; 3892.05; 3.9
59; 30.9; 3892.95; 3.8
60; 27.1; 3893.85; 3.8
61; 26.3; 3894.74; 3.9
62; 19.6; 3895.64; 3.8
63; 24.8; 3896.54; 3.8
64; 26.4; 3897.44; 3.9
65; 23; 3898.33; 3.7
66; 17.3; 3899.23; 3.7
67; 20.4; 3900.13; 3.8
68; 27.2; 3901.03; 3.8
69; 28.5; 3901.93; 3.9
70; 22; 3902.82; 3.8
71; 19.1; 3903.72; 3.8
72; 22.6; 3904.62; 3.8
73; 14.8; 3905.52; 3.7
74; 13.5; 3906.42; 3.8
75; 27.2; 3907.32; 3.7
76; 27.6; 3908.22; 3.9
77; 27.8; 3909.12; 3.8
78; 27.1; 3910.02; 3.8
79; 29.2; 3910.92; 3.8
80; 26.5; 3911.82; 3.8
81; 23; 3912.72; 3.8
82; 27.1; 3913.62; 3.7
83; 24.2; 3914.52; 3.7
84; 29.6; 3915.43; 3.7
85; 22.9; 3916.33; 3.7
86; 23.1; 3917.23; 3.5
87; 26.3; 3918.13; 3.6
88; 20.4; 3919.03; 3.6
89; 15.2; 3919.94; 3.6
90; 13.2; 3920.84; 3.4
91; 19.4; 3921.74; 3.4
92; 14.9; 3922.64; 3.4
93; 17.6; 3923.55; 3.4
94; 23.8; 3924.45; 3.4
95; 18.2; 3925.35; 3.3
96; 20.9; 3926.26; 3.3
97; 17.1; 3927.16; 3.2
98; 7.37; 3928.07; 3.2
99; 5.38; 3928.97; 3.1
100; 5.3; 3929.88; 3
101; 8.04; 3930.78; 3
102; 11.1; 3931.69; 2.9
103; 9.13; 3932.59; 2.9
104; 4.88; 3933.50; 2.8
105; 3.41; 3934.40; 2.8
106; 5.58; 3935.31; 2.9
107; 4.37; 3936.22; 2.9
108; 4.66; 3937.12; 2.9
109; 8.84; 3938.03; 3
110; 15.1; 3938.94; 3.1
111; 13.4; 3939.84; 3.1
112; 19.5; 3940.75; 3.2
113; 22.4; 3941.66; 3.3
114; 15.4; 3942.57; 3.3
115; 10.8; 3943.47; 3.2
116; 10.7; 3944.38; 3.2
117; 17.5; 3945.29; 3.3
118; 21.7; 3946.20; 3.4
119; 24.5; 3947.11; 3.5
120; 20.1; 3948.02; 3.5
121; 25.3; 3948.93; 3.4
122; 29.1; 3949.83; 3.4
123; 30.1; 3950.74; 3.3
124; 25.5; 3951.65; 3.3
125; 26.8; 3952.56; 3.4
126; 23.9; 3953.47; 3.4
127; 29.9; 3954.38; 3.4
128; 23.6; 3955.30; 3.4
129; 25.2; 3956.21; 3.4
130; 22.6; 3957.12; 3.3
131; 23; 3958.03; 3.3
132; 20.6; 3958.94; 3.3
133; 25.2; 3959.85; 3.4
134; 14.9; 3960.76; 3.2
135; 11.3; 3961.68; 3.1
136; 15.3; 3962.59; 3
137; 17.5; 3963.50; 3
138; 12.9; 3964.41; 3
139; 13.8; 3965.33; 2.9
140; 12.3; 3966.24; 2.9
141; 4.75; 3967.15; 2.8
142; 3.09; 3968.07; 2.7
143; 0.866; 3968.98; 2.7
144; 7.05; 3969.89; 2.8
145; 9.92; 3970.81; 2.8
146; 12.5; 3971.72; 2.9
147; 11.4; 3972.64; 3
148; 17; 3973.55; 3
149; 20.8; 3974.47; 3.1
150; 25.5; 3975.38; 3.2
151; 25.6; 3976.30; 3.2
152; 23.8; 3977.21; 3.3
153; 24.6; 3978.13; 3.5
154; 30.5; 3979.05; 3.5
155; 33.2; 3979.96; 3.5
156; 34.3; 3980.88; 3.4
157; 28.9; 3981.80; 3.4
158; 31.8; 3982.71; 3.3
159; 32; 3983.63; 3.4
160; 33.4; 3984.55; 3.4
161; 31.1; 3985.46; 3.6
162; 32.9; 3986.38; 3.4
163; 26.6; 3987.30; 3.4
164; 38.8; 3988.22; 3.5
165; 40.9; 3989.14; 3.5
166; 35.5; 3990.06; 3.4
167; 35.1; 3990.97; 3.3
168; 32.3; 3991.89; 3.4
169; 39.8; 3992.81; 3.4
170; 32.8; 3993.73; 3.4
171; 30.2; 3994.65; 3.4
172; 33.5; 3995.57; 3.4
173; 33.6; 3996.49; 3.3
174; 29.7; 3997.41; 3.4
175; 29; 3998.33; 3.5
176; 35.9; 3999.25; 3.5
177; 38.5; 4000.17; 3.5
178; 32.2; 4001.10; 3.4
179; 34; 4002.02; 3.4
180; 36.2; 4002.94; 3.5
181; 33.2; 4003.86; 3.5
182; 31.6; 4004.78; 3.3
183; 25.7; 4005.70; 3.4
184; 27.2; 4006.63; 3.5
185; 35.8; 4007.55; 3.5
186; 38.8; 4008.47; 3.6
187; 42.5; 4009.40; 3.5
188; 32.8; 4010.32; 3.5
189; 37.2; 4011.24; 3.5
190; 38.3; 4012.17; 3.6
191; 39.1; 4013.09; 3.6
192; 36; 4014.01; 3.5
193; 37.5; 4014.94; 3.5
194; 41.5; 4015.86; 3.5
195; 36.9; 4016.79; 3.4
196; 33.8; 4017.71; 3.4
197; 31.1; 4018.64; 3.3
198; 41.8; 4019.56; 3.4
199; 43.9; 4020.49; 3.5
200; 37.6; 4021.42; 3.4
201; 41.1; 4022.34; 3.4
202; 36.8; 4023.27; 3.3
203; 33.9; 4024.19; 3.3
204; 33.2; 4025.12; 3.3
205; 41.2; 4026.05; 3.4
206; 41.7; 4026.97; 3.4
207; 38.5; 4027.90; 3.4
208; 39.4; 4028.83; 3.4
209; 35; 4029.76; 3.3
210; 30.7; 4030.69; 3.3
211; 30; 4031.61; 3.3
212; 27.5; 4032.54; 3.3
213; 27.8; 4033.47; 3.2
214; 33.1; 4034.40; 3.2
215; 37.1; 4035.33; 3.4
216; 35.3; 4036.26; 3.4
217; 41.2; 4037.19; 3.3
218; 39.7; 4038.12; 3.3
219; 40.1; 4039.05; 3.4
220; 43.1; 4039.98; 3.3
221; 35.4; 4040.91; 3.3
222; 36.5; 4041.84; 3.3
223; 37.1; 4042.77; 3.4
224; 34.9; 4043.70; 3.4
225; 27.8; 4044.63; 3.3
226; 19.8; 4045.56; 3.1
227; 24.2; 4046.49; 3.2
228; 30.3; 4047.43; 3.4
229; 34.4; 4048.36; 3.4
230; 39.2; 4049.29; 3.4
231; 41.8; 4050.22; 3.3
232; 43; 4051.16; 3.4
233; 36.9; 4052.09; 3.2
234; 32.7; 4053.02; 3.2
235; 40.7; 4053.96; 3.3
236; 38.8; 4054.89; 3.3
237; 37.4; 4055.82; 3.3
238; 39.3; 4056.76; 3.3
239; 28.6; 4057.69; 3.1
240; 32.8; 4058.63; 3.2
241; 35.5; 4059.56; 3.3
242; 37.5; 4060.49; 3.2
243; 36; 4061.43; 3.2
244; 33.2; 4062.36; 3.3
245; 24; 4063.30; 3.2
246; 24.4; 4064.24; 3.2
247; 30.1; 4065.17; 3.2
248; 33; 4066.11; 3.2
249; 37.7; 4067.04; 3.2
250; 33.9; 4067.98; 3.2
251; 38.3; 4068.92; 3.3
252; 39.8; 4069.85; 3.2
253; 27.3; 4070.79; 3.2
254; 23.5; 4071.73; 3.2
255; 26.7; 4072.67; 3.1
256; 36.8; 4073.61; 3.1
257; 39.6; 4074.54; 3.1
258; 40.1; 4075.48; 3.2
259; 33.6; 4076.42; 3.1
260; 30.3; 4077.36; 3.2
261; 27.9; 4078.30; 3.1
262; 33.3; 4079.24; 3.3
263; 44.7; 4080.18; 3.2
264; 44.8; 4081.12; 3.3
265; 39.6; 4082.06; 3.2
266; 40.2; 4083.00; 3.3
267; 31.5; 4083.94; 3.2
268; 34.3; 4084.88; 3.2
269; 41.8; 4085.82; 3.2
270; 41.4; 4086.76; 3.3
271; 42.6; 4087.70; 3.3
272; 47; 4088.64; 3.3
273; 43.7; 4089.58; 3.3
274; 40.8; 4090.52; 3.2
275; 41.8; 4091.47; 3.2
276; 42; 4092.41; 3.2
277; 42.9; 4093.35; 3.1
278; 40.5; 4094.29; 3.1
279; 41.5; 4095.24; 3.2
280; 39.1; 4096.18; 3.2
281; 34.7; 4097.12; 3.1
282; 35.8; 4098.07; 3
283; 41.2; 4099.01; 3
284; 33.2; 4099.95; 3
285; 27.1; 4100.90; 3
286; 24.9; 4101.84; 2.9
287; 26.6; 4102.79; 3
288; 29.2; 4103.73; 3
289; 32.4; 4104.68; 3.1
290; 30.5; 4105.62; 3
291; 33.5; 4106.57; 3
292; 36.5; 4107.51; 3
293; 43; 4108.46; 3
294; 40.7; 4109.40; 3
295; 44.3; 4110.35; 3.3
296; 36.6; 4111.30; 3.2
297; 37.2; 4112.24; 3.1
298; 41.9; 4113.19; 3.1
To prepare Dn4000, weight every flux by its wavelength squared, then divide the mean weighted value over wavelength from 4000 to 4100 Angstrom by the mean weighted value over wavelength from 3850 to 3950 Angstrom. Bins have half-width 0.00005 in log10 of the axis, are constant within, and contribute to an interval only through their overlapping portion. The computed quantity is 1.96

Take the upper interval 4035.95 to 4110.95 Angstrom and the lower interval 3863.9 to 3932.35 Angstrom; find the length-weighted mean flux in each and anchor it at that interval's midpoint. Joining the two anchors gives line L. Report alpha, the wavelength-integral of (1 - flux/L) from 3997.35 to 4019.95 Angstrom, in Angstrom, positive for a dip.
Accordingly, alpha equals -3.4 Angstrom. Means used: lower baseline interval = 21.5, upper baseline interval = 35.8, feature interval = 35.1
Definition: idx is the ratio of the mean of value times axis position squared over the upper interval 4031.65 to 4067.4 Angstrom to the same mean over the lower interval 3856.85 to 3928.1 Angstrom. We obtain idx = 1.71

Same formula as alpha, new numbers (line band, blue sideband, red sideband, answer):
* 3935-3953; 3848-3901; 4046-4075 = 6.00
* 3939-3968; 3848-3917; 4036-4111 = 8.42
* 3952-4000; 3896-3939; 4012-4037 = 6.77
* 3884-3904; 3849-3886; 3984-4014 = 0.60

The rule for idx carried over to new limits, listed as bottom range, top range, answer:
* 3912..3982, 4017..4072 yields 2.06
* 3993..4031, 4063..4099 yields 1.07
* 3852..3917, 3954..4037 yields 1.39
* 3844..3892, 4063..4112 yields 1.87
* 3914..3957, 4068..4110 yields 2.26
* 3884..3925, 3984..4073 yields 1.63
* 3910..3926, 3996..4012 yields 1.59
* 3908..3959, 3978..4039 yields 1.93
